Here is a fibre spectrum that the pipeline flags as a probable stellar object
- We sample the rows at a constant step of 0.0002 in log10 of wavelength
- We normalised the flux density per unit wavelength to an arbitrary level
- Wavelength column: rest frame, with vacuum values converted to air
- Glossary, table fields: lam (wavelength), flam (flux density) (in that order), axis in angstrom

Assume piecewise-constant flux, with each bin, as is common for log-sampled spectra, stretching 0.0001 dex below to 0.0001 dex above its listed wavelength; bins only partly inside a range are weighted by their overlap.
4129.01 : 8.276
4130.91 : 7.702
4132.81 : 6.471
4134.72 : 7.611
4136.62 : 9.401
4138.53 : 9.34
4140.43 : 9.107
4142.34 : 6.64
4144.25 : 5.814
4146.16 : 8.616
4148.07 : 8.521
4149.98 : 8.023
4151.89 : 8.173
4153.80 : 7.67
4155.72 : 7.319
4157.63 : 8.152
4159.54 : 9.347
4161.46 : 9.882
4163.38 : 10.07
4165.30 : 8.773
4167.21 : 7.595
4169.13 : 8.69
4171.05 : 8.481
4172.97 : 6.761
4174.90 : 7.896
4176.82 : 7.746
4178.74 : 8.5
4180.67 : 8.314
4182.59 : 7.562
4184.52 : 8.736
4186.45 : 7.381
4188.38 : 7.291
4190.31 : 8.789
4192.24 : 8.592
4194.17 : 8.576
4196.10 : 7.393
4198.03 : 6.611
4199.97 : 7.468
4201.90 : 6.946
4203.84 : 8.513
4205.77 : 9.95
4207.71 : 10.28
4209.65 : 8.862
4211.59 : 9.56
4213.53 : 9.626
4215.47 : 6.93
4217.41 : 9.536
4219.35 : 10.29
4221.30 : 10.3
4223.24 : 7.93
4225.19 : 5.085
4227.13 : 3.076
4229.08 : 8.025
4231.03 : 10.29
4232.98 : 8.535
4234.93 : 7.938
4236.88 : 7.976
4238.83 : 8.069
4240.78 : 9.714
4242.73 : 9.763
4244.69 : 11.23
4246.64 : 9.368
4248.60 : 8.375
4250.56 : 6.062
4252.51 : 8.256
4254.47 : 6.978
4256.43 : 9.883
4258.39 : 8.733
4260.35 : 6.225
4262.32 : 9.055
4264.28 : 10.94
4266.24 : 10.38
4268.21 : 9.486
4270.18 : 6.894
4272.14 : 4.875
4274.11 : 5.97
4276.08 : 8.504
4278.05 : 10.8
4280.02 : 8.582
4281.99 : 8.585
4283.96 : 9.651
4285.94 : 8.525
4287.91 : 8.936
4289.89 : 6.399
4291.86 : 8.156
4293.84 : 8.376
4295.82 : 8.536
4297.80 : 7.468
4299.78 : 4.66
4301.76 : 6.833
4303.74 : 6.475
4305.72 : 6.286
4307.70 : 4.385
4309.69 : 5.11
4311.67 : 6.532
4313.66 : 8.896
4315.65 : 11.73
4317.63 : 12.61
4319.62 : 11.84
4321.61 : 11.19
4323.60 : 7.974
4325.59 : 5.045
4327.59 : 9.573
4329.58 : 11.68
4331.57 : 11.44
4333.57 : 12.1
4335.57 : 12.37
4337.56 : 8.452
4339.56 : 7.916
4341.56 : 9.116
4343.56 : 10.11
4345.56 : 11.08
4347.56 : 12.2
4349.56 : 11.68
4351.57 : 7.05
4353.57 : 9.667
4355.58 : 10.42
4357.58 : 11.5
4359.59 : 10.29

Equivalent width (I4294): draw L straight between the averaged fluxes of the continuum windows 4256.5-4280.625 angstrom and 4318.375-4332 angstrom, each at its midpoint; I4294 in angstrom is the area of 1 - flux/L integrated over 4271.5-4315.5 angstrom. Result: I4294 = 7.4 angstrom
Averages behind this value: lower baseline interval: 8.42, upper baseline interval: 9.8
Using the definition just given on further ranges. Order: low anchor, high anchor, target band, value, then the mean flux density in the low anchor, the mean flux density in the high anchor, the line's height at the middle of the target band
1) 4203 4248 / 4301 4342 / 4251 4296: 2.49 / 8.73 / 8.94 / 8.84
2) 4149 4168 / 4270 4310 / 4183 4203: 1.07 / 8.51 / 7.38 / 8.21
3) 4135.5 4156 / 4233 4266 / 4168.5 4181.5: 0.34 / 8.08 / 8.7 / 8.25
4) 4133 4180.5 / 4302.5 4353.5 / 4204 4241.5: 0.55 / 8.23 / 9.31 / 8.65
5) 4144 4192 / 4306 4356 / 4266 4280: 1.59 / 8.2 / 9.55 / 9.07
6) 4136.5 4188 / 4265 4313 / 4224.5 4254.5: -1.19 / 8.21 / 7.54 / 7.8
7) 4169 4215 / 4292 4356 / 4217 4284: 1.34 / 8.25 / 9.01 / 8.58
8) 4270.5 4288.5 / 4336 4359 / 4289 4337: 2.95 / 8.21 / 10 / 9.09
